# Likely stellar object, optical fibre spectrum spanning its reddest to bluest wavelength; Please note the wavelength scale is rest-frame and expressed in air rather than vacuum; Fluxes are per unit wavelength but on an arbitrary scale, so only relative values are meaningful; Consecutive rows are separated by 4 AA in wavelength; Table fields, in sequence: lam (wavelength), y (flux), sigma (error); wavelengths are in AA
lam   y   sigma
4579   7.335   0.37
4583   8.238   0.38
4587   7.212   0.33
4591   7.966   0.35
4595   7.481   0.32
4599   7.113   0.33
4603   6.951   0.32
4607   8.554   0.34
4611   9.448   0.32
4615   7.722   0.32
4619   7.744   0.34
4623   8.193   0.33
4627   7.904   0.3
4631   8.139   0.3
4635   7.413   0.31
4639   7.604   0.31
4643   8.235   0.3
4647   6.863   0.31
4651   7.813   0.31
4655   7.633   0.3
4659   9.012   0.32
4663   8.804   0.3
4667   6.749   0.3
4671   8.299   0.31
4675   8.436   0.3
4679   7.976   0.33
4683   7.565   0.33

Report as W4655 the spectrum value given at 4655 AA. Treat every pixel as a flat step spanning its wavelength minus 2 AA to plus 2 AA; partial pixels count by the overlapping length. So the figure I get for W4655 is 7.633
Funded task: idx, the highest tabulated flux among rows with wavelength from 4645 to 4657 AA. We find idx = 7.813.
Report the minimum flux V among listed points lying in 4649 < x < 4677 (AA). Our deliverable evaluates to 6.749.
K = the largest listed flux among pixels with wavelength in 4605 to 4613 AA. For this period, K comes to 9.448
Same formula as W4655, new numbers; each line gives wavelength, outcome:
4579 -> 7.335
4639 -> 7.604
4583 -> 8.238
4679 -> 7.976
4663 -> 8.804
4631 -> 8.139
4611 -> 9.448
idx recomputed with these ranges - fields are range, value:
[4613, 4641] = 8.193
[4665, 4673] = 8.299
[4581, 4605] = 8.238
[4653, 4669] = 9.012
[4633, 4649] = 8.235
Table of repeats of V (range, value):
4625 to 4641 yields 7.413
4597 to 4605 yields 6.951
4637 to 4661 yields 6.863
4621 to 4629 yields 7.904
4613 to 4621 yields 7.722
